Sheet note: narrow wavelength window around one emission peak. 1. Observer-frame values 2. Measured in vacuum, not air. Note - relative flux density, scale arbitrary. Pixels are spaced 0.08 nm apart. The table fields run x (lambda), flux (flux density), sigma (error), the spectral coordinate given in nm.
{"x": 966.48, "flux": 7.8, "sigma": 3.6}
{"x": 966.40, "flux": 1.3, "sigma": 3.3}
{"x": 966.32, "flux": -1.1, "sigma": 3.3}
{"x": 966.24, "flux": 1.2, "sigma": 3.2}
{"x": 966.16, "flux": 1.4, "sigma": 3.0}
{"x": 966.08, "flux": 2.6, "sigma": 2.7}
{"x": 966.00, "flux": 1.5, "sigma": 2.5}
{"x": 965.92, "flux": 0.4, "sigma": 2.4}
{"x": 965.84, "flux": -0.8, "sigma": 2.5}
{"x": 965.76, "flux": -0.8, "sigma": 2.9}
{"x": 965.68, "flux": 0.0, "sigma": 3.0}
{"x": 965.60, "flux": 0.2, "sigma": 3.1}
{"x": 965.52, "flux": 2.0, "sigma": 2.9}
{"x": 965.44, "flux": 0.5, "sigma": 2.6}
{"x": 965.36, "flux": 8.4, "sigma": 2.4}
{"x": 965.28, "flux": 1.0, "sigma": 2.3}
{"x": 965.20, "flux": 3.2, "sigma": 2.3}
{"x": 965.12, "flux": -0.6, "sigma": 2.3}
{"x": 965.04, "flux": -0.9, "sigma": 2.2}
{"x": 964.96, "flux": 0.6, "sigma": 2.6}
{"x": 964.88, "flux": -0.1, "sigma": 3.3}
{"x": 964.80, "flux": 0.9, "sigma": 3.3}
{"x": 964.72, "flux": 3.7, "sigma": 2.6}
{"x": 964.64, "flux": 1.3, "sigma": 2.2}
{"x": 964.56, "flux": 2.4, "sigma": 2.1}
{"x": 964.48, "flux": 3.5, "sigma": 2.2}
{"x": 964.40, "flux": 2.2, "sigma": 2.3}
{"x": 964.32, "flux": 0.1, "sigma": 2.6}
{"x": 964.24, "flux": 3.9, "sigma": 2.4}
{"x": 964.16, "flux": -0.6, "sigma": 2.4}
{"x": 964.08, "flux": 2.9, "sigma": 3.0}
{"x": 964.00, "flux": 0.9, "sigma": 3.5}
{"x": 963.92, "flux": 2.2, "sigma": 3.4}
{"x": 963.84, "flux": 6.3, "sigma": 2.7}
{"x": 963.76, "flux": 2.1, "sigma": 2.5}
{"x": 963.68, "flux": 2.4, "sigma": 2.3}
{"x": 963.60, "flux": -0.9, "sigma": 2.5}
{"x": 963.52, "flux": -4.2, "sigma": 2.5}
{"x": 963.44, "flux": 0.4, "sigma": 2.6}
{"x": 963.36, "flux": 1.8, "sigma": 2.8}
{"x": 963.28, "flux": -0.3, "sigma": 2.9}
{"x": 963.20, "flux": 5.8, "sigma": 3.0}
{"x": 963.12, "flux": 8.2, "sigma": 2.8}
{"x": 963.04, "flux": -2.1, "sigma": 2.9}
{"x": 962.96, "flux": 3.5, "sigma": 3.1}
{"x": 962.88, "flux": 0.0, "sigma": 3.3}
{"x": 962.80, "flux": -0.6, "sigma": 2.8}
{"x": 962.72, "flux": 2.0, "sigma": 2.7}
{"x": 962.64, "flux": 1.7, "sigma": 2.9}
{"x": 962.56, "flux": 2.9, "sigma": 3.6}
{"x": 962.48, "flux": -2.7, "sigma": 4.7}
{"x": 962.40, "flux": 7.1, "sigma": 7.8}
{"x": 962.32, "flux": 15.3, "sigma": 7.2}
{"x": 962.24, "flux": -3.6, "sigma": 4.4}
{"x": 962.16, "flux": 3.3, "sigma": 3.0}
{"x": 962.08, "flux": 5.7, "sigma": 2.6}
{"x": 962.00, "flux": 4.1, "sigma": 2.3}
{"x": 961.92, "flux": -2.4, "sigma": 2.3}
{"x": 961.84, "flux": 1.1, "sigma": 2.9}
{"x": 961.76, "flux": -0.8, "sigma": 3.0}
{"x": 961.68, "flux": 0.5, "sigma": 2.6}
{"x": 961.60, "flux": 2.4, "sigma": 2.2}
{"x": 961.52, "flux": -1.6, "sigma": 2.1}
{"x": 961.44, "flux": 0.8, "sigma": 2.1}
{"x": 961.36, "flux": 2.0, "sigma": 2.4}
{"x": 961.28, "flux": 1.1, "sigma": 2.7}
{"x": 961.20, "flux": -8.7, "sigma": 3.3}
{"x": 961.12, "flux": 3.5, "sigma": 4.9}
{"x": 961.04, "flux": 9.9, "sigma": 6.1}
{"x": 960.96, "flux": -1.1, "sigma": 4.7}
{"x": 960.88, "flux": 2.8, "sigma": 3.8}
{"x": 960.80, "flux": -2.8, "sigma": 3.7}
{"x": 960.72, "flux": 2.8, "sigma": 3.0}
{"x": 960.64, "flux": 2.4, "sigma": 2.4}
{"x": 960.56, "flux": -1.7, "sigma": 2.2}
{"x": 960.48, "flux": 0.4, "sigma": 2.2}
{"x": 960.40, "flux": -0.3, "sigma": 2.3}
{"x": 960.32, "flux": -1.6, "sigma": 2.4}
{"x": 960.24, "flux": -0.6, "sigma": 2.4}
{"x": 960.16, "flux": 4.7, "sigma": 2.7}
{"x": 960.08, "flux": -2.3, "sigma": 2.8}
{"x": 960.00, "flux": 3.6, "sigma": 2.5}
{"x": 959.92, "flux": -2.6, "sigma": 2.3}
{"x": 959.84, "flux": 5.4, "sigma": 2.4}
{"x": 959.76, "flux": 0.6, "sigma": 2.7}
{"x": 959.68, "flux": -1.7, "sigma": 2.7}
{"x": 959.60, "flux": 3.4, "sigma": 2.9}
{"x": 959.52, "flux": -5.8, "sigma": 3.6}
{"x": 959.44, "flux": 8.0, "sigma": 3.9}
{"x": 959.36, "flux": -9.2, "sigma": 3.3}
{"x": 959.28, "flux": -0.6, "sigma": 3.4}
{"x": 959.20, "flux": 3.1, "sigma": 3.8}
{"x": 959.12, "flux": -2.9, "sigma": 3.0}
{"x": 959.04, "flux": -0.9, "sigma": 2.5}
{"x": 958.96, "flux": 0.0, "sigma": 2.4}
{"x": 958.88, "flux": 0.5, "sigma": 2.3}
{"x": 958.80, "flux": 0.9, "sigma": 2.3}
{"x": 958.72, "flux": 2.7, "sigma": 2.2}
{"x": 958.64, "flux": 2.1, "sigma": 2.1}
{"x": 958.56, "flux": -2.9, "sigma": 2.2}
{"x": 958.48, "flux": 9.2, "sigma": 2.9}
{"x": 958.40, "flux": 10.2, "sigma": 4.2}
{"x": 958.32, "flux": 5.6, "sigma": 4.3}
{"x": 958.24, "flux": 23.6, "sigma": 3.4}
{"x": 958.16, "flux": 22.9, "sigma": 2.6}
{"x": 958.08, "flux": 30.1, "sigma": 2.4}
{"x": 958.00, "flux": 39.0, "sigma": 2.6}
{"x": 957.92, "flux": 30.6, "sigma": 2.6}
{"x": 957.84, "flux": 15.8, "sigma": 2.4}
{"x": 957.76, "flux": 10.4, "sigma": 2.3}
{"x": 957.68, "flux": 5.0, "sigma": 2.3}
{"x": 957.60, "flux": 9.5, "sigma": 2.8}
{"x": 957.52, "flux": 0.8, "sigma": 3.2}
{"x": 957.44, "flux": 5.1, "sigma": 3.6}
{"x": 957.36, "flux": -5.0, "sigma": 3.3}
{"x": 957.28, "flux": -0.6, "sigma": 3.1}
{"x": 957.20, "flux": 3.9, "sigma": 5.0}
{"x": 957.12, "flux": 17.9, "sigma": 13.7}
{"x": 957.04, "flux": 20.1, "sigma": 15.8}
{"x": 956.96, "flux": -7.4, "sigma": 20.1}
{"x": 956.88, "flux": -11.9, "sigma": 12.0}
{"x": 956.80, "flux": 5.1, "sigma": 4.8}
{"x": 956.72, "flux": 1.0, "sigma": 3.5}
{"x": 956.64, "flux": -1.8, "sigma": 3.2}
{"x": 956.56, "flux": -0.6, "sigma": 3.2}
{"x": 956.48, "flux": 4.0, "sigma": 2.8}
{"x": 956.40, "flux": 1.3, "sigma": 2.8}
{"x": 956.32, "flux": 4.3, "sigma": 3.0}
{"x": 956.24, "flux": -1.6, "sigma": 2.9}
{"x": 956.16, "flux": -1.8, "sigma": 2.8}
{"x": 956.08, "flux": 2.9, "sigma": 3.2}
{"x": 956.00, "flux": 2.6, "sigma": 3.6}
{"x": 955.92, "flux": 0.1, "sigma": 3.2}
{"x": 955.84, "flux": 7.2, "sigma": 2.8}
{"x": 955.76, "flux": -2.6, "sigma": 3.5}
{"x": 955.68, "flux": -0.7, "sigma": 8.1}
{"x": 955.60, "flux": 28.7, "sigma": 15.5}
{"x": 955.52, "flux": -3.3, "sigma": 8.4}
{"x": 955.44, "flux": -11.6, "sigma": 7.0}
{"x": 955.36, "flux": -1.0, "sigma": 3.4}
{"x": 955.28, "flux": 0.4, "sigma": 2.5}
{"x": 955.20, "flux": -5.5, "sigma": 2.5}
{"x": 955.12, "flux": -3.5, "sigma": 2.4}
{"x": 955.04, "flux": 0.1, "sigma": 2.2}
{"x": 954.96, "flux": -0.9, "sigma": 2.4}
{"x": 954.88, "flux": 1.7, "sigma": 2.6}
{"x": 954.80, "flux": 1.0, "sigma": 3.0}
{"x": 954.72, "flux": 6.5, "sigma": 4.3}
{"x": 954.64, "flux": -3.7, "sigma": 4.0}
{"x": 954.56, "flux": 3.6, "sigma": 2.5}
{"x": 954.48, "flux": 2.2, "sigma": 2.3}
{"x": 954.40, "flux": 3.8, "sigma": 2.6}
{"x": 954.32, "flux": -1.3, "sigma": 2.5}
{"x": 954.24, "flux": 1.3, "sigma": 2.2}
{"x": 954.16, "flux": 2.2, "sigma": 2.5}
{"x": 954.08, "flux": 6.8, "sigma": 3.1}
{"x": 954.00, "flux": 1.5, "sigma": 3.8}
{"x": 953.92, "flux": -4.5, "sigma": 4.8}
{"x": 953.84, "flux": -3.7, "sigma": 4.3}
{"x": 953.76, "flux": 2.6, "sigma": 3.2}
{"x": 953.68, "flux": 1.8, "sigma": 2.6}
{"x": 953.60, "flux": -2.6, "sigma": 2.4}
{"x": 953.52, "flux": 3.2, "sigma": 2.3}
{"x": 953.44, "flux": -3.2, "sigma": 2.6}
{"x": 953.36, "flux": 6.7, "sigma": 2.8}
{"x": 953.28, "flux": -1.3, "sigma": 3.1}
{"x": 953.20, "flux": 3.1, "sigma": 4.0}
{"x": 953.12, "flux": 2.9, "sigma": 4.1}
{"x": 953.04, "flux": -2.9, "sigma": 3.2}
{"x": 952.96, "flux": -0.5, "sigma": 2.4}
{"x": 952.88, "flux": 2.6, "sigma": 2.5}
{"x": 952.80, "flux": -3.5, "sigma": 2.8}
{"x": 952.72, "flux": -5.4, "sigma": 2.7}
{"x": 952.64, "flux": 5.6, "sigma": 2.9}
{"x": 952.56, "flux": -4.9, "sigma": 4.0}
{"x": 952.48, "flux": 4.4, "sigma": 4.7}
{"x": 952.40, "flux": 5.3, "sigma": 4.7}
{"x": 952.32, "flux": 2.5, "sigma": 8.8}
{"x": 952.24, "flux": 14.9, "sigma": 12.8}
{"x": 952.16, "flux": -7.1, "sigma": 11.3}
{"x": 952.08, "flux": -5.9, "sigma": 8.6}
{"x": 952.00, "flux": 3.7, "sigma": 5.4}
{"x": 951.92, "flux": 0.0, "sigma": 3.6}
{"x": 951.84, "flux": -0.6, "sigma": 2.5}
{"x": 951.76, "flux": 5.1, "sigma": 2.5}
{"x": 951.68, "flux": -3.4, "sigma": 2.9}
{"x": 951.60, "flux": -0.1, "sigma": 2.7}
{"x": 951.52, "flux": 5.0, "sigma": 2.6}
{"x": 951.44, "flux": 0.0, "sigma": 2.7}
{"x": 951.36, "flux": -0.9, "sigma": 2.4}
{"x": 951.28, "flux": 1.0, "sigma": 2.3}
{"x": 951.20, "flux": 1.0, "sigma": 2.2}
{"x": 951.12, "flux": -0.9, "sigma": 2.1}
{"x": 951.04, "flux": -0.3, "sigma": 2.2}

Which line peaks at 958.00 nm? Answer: H-beta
